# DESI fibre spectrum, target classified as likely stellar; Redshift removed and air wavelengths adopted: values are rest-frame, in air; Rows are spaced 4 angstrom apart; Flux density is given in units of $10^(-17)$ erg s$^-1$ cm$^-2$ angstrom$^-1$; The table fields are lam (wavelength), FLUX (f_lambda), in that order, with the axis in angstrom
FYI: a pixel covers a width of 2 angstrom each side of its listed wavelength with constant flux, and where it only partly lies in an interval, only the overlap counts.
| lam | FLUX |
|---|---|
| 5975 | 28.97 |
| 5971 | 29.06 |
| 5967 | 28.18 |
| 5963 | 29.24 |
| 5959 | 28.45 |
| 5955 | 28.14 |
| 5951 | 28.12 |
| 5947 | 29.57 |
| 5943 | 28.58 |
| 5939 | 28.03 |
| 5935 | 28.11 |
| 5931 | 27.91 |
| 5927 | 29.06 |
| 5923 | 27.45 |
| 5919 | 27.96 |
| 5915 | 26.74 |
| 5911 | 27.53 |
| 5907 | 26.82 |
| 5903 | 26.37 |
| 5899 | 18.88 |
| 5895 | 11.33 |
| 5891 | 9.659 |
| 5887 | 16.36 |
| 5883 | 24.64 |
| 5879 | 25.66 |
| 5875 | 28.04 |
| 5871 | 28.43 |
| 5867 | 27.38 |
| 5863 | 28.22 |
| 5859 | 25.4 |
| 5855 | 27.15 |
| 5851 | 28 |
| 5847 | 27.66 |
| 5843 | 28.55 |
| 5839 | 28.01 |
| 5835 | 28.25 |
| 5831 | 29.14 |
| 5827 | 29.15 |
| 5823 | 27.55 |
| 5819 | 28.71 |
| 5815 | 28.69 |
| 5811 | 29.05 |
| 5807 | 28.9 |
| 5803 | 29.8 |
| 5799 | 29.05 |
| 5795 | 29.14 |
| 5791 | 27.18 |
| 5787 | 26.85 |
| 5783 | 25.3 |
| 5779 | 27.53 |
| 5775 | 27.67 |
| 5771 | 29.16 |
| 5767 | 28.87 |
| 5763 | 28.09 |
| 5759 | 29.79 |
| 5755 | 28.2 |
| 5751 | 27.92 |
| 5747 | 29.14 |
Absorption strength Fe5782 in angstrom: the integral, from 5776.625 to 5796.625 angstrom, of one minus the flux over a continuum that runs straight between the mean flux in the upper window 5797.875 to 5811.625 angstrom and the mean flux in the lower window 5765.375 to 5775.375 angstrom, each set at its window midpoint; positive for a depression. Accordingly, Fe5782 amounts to 1.2 angstrom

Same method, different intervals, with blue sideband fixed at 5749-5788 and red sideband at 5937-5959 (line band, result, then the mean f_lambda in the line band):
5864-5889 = 2.7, 25.2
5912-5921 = 0.3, 27.4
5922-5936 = 0.1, 28.2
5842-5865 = 0.6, 27.5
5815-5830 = -0.2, 28.5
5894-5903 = 3.3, 18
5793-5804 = -0.5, 29.3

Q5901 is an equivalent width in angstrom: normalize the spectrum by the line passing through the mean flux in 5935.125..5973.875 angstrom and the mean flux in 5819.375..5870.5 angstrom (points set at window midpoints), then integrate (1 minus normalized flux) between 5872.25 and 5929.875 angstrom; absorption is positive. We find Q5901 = 9.8 angstrom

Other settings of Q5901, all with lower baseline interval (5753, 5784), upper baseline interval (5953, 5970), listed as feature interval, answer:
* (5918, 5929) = 0.1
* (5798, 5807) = -0.4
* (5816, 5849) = -0.1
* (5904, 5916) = 0.6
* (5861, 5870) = 0.2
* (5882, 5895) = 5.9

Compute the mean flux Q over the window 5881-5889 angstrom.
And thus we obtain 20.5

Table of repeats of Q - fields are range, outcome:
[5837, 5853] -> 28.1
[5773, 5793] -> 26.9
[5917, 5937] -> 28.1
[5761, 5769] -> 28.5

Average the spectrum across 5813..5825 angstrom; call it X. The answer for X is 28.3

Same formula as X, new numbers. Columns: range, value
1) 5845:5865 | 27.3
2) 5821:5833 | 28.6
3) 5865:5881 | 27.4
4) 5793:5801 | 29.1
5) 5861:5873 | 28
